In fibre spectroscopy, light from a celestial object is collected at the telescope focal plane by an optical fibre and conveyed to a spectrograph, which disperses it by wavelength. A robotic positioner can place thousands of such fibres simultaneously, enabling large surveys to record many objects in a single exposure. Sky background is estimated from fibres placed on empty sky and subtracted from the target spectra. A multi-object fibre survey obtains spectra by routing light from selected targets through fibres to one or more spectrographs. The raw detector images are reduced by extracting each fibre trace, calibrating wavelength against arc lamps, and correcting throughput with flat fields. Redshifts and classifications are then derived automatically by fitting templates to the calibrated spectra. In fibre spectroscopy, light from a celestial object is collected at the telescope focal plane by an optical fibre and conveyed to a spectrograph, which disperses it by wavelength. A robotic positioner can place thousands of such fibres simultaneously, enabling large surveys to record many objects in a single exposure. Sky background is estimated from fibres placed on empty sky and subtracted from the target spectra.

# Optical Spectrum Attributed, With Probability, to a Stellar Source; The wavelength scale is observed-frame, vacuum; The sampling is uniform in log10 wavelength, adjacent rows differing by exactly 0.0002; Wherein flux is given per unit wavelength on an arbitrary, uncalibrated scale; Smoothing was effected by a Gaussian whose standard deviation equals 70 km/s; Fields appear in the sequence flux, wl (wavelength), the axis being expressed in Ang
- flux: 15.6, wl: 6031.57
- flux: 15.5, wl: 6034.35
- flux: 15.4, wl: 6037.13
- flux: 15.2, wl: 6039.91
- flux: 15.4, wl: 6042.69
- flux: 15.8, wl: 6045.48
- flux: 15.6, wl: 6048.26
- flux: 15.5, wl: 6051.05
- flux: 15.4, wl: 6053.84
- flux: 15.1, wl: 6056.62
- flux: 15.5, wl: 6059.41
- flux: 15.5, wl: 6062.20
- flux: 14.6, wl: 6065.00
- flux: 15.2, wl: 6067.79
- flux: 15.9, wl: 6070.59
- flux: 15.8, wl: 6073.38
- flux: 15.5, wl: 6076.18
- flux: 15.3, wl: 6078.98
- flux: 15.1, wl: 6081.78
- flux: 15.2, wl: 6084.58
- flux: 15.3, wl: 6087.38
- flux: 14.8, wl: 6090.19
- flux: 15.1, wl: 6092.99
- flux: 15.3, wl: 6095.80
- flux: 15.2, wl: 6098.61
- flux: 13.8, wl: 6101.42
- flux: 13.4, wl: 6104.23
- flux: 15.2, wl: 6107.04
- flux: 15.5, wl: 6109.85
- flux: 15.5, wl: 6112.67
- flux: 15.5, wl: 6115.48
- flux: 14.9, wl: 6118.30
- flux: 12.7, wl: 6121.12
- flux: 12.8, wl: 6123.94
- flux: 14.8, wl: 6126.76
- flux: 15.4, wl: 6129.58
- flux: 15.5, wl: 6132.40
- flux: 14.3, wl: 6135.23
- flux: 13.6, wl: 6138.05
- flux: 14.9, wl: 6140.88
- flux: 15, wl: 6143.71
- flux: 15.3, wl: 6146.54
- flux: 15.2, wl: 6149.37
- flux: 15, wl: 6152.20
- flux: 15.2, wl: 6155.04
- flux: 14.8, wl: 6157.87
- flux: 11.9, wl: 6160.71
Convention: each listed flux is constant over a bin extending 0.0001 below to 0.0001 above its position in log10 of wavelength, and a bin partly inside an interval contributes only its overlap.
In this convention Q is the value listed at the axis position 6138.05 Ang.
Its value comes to 13.6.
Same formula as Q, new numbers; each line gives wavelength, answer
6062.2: 15.5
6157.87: 14.8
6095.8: 15.3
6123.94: 12.8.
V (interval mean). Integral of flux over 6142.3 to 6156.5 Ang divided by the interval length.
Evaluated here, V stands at 15.1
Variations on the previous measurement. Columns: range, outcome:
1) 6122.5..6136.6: 14.6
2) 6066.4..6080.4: 15.5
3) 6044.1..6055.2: 15.6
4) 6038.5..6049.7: 15.5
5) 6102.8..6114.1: 14.9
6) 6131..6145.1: 14.7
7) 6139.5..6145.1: 14.9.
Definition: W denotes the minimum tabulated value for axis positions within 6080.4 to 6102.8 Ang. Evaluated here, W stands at 13.8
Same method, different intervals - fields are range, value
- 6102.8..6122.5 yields 12.7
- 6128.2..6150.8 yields 13.6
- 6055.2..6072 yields 14.6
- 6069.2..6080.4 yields 15.3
